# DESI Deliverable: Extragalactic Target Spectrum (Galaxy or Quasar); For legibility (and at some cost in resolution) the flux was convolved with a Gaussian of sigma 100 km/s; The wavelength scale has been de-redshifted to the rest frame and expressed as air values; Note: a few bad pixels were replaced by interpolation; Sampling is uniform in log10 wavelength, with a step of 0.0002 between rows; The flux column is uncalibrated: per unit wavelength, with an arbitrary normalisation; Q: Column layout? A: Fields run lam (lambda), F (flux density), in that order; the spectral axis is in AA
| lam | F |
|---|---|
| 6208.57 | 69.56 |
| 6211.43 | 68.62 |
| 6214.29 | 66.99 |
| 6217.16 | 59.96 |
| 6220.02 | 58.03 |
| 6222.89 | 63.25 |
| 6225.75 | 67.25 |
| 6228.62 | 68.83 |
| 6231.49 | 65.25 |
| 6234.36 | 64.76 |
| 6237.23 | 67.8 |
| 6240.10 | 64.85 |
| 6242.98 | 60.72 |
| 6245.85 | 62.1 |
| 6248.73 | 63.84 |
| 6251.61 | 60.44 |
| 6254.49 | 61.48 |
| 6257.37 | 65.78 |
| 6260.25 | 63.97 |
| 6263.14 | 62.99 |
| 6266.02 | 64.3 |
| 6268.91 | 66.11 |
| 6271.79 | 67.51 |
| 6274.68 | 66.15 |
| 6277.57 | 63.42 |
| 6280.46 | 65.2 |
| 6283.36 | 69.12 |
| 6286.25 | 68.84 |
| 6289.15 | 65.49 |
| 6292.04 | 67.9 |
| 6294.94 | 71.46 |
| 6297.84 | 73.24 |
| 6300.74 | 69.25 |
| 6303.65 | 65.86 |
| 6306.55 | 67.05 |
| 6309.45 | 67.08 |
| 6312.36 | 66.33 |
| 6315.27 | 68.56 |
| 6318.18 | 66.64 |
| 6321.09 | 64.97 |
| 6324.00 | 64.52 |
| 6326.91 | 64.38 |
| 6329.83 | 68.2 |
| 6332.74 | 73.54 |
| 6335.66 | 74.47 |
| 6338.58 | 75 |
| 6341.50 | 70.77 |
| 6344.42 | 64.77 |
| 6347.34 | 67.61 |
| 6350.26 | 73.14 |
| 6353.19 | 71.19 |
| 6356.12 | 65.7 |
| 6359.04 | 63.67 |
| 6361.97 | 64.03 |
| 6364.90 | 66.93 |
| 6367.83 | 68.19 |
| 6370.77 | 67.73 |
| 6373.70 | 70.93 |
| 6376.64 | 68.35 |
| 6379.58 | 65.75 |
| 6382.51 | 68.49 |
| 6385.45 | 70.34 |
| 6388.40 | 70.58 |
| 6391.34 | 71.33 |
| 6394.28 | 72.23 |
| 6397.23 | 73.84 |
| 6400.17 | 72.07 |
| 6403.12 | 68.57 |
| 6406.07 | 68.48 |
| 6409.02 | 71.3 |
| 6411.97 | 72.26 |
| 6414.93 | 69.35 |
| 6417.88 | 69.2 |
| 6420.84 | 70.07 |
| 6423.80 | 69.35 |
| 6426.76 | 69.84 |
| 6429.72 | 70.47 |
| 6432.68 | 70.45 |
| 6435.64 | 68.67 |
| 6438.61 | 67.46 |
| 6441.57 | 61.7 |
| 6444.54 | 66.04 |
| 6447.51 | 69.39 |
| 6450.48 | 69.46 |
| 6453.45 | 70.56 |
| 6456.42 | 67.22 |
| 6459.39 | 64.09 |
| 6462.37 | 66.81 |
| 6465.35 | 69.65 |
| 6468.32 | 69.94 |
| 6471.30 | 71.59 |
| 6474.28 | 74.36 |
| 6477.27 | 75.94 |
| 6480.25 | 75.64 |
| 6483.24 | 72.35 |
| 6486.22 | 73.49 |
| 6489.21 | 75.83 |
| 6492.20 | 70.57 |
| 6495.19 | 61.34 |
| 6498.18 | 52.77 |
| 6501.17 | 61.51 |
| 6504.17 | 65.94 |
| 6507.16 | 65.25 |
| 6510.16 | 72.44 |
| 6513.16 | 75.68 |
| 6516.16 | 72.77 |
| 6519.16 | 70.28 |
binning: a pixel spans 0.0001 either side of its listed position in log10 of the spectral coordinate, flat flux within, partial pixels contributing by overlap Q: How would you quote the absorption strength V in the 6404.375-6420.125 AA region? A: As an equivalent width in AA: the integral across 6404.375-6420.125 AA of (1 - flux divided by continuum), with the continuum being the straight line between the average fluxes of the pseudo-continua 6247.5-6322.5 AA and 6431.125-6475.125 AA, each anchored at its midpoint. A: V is -0.5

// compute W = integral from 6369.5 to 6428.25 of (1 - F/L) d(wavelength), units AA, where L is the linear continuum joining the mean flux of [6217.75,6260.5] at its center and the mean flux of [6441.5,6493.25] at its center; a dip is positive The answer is -1.31 AA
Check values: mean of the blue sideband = 63.8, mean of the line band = 70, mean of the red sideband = 70.5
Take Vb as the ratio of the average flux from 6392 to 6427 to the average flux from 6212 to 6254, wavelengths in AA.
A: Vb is 1.1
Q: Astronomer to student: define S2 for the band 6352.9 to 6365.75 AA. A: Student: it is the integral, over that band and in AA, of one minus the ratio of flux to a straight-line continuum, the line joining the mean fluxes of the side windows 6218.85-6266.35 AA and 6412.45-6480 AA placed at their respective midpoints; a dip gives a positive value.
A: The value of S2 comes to 0.2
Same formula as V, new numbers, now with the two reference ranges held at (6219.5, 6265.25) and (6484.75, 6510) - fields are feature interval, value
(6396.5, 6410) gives -1.1 AA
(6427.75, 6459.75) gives -1.1 AA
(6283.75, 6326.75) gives -2.1 AA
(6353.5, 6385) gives -1.1 AA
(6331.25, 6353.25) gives -2.2 AA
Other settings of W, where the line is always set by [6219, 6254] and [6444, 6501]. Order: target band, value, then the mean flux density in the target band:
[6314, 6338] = -0.9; 68.4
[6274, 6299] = -1.1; 67.9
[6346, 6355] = -0.5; 70.5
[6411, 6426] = -0.4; 69.9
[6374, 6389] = -0.4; 68.7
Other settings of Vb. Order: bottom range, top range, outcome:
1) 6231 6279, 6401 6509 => 1.07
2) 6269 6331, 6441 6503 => 1.02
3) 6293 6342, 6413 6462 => 0.99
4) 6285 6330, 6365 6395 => 1.03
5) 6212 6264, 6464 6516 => 1.09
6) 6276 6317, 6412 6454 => 1.02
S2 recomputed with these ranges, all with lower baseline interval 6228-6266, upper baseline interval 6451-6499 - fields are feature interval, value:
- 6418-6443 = 0.02 AA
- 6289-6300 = -0.81 AA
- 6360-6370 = 0.09 AA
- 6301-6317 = -0.39 AA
